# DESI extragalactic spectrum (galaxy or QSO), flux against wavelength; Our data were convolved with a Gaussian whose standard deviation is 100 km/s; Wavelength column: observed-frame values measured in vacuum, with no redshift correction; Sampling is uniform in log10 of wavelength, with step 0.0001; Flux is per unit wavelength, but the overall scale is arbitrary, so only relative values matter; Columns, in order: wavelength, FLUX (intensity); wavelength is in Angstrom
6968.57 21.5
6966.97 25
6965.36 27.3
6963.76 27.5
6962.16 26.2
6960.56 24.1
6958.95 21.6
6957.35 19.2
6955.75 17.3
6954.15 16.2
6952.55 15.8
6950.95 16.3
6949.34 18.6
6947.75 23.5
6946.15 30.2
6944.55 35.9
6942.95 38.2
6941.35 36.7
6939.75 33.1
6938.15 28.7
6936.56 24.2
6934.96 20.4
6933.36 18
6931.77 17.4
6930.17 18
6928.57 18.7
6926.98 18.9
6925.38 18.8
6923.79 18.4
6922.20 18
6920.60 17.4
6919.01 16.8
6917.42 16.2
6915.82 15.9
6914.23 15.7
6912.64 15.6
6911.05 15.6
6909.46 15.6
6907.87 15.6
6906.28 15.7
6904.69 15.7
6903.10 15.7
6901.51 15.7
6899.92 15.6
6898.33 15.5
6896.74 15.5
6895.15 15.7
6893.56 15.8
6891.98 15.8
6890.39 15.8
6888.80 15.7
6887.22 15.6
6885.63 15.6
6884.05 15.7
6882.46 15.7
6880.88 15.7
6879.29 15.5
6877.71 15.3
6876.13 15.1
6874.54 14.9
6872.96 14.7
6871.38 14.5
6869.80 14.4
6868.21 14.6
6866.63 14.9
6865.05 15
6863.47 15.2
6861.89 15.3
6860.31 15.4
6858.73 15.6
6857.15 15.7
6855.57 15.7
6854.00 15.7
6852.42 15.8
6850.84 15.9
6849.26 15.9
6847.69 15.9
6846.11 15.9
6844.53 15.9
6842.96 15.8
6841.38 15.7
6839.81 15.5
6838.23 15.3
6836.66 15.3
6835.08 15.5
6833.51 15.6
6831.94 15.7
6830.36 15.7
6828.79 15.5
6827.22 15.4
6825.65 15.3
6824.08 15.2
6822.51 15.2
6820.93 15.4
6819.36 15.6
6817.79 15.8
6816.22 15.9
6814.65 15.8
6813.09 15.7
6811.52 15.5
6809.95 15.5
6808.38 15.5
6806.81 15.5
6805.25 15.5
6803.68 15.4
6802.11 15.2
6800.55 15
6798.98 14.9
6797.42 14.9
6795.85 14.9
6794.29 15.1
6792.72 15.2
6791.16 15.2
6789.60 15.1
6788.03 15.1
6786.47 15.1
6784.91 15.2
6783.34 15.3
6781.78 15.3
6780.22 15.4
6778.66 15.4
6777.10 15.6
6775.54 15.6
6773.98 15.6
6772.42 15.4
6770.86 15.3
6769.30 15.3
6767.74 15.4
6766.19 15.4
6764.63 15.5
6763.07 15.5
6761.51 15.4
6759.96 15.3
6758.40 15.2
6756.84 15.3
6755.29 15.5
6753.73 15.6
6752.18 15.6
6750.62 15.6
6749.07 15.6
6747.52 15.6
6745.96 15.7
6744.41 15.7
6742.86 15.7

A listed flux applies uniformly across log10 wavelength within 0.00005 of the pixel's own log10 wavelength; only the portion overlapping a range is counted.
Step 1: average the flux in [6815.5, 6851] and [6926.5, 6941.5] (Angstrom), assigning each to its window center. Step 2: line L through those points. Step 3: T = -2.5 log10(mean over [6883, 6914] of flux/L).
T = 0.28 mag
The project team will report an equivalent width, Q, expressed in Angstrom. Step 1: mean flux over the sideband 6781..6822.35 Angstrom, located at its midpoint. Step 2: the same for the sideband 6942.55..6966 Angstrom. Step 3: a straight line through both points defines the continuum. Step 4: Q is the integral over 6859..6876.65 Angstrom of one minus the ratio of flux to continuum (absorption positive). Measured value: 3.7 Angstrom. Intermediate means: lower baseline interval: 15.3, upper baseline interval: 23.6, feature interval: 14.9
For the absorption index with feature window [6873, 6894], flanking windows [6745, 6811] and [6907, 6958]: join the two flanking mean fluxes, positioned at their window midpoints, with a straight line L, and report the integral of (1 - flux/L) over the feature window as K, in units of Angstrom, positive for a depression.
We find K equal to 3.9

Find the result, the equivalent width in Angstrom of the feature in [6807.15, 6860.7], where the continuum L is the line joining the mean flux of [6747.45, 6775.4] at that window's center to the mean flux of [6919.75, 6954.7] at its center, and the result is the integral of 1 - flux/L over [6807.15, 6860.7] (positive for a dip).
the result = 8.30 Angstrom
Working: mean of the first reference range 15.5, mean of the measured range 15.6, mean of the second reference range 22.8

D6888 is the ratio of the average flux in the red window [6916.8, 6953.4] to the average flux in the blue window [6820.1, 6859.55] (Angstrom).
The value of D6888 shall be 1.45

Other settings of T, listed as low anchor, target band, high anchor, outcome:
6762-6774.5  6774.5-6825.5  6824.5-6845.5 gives 0.01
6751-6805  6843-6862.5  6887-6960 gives 0.11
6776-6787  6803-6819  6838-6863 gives -0.01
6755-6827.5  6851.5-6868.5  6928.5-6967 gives 0.24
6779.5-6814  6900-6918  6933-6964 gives 0.37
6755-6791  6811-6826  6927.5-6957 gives 0.13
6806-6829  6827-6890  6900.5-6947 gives 0.13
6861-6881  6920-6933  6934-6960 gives 0.21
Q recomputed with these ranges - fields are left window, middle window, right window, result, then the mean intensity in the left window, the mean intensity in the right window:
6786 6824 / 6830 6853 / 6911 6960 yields 1.7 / 15.3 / 21.2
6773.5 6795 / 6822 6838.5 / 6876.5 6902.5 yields 0.0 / 15.3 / 15.6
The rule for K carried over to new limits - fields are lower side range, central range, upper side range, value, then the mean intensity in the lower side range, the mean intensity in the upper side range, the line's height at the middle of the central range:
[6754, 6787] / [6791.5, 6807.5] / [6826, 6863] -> 0.3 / 15.4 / 15.6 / 15.5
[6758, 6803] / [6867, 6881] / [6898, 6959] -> 2.6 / 15.3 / 20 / 18.3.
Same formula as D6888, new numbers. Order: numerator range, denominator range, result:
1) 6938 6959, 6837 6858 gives 1.59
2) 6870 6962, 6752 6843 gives 1.22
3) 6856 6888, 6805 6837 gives 0.98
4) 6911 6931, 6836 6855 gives 1.10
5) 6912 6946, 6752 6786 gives 1.44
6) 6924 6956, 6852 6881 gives 1.53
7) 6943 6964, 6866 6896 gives 1.50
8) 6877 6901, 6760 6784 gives 1.01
